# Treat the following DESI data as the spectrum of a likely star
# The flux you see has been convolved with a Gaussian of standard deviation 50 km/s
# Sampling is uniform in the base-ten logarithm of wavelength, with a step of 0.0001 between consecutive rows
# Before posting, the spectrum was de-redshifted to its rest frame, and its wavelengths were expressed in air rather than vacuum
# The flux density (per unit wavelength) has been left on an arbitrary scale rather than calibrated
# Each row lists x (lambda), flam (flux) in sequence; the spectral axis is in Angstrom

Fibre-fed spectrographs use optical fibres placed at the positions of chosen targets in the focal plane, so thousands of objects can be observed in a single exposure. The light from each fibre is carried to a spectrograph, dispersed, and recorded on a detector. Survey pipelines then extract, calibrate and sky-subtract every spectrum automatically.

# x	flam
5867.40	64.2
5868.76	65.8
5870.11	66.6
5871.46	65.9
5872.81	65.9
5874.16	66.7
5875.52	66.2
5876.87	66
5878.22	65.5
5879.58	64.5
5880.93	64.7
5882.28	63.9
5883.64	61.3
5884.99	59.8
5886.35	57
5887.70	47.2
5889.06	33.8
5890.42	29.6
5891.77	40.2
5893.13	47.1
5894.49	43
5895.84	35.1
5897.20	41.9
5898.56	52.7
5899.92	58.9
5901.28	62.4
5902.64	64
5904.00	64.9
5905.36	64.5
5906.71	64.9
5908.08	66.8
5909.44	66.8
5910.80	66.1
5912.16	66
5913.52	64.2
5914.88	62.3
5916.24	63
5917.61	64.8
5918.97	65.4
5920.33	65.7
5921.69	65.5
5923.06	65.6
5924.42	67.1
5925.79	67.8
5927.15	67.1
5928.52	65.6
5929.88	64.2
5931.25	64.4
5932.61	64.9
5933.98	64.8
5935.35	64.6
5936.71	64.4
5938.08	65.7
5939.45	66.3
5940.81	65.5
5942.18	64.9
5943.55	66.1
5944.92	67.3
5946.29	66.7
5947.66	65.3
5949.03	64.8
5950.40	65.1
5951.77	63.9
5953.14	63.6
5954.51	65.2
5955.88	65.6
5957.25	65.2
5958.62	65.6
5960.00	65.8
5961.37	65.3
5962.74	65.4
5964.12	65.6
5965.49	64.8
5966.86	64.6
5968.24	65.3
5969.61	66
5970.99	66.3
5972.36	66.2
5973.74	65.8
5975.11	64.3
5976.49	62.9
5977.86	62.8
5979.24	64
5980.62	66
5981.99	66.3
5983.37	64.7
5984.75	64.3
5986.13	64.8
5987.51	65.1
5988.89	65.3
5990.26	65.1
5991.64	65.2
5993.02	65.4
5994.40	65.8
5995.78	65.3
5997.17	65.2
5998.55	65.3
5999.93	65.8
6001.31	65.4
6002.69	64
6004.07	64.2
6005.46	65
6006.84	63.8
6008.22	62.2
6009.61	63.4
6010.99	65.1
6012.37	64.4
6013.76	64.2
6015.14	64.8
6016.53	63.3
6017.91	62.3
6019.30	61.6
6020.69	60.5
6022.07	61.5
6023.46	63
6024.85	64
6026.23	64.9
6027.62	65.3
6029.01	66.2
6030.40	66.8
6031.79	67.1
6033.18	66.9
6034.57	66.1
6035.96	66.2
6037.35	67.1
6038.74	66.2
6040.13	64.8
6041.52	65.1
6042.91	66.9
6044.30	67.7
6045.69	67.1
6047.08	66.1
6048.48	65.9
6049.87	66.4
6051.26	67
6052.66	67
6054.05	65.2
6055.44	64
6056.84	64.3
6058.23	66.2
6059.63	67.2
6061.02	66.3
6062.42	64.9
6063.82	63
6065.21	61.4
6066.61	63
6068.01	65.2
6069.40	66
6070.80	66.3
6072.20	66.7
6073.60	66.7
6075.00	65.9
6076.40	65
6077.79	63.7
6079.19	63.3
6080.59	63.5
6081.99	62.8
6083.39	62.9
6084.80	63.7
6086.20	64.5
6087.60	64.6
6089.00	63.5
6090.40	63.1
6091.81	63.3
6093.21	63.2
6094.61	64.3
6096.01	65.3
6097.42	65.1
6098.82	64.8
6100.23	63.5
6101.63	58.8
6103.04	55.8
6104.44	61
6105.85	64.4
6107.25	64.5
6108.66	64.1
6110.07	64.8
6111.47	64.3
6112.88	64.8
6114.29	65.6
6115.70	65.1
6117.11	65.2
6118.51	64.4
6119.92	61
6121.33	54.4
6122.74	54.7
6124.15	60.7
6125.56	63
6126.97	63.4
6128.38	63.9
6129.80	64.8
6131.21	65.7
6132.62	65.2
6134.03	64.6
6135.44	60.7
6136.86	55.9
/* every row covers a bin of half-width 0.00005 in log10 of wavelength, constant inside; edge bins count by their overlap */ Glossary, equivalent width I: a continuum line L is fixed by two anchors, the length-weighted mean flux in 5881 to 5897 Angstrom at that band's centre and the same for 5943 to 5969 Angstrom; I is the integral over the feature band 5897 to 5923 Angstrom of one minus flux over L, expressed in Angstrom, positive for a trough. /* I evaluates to -4.87 Angstrom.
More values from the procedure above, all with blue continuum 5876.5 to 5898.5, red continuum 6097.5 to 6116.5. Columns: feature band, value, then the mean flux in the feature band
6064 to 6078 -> -0.8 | 65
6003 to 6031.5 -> -2.7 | 63.9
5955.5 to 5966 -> -2.0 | 65.4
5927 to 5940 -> -2.8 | 65.1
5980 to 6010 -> -4.1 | 64.9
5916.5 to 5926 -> -2.3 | 65.7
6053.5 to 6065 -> -0.8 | 65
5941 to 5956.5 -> -3.1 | 65.3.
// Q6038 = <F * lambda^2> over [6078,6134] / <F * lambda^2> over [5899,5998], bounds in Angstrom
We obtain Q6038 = 1.0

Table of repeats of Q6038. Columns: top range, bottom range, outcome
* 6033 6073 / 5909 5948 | 1.05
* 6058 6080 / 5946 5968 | 1.04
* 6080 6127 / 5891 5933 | 1.10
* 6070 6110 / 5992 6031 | 1.02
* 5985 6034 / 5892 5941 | 1.08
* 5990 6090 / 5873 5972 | 1.09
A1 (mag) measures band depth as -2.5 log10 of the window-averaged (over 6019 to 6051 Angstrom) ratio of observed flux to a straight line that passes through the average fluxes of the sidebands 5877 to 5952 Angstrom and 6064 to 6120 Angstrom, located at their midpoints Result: -0.04 mag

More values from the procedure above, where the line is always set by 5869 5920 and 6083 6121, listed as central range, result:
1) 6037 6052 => -0.071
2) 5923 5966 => -0.096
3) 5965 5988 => -0.075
